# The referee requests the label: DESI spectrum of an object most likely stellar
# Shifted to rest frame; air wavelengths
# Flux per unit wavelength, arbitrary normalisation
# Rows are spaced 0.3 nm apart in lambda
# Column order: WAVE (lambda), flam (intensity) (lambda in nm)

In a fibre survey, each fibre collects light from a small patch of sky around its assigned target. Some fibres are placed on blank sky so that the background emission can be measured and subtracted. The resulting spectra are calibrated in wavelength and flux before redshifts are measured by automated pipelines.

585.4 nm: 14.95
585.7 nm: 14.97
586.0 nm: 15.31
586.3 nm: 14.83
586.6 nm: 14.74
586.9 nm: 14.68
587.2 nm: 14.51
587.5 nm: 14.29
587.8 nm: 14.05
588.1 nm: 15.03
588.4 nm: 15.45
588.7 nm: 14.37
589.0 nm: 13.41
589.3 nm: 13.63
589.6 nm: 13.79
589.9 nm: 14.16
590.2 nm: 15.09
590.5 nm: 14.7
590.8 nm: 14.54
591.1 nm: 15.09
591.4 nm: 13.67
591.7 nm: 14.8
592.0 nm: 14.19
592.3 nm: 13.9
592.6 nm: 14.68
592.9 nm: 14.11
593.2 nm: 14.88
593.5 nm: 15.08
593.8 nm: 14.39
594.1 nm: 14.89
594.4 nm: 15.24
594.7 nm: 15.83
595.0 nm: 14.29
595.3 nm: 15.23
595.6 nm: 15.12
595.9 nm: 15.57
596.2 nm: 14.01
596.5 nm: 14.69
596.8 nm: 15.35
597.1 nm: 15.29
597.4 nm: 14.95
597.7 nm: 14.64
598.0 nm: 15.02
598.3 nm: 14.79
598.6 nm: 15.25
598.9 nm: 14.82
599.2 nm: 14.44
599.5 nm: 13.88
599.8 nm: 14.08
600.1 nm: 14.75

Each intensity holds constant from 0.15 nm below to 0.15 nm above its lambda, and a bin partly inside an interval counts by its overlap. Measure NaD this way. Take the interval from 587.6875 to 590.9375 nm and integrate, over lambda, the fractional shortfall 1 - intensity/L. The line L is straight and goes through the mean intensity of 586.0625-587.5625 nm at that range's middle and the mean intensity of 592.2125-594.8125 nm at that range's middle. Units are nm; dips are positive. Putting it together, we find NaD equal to 0.07 nm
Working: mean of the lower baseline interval 14.7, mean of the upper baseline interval 14.8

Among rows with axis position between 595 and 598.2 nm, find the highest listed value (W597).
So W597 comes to 15.57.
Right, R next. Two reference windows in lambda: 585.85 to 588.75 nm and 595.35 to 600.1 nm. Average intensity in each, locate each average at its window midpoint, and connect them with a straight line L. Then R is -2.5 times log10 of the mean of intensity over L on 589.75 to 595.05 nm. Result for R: 0.01 mag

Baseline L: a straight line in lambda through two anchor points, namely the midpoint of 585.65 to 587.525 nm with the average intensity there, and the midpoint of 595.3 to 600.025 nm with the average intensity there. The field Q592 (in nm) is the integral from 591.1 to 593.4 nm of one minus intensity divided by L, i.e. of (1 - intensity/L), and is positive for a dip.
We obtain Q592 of 0.06 nm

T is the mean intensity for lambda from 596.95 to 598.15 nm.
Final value 15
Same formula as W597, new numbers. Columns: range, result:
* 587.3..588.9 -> 15.45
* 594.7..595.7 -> 15.83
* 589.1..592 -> 15.09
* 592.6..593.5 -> 15.08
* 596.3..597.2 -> 15.35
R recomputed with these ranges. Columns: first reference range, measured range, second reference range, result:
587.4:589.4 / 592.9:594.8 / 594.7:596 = 0.000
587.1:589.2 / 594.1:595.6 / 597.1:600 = -0.038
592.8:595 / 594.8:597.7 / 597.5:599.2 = -0.005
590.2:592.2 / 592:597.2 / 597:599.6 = -0.013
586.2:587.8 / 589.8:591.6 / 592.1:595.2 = 0.007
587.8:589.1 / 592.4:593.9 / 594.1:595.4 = 0.026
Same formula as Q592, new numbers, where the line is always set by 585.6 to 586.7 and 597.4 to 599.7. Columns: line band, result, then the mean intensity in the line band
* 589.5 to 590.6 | 0.032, 14.5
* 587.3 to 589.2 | 0.065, 14.4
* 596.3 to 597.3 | -0.021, 15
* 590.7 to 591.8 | 0.026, 14.5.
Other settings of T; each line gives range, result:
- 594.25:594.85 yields 15.5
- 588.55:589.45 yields 13.8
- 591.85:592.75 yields 14.3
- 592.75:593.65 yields 14.7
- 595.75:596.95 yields 14.9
